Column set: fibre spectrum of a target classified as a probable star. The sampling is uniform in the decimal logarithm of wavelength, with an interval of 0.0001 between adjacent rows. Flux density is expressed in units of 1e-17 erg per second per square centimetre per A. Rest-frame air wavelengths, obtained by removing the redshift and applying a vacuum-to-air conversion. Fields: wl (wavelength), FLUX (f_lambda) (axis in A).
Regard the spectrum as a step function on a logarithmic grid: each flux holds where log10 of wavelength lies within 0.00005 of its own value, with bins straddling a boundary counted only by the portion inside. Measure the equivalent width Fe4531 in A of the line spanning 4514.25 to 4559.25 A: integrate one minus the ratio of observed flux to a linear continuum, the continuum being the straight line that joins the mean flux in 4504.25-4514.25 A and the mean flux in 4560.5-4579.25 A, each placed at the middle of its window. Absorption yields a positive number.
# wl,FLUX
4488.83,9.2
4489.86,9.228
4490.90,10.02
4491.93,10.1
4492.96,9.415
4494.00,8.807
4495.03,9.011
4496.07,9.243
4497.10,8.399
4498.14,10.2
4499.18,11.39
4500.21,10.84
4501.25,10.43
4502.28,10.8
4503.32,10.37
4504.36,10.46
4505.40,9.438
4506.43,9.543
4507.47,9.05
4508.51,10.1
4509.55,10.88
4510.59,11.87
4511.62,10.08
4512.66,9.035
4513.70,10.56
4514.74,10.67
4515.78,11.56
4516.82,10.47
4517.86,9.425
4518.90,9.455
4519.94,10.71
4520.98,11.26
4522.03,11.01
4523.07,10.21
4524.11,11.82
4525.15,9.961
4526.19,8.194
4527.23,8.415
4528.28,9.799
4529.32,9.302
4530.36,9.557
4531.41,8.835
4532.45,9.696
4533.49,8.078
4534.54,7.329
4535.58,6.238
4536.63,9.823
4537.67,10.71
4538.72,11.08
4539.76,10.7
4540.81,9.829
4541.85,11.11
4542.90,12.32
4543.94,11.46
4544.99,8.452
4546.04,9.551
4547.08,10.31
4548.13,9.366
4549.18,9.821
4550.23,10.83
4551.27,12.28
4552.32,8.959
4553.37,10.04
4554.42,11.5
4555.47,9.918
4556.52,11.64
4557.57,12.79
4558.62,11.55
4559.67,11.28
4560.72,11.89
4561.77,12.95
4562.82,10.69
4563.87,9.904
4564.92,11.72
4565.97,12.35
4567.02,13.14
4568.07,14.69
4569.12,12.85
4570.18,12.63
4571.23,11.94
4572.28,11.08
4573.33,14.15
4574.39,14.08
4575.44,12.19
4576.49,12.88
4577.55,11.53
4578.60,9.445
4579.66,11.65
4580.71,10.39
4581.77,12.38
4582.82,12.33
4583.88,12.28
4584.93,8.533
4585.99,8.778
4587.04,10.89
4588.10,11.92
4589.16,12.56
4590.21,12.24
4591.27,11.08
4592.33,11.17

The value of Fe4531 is 3.7 A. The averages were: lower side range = 10.1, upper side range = 12.2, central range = 10.1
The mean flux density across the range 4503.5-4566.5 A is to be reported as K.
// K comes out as 10.3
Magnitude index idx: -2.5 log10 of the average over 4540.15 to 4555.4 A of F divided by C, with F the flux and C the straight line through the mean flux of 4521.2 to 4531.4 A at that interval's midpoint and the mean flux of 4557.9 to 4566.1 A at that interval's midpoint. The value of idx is 0.04 mag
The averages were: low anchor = 9.79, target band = 10.4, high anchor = 11.5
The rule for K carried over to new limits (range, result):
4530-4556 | 9.91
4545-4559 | 10.6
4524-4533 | 9.4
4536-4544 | 10.8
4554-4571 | 12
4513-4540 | 9.79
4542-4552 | 10.5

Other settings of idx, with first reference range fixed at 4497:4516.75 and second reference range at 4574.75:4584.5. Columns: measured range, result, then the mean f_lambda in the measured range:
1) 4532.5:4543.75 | 0.12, 9.78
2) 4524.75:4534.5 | 0.20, 8.99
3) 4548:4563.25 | 0.02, 11.1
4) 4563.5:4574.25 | -0.09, 12.5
